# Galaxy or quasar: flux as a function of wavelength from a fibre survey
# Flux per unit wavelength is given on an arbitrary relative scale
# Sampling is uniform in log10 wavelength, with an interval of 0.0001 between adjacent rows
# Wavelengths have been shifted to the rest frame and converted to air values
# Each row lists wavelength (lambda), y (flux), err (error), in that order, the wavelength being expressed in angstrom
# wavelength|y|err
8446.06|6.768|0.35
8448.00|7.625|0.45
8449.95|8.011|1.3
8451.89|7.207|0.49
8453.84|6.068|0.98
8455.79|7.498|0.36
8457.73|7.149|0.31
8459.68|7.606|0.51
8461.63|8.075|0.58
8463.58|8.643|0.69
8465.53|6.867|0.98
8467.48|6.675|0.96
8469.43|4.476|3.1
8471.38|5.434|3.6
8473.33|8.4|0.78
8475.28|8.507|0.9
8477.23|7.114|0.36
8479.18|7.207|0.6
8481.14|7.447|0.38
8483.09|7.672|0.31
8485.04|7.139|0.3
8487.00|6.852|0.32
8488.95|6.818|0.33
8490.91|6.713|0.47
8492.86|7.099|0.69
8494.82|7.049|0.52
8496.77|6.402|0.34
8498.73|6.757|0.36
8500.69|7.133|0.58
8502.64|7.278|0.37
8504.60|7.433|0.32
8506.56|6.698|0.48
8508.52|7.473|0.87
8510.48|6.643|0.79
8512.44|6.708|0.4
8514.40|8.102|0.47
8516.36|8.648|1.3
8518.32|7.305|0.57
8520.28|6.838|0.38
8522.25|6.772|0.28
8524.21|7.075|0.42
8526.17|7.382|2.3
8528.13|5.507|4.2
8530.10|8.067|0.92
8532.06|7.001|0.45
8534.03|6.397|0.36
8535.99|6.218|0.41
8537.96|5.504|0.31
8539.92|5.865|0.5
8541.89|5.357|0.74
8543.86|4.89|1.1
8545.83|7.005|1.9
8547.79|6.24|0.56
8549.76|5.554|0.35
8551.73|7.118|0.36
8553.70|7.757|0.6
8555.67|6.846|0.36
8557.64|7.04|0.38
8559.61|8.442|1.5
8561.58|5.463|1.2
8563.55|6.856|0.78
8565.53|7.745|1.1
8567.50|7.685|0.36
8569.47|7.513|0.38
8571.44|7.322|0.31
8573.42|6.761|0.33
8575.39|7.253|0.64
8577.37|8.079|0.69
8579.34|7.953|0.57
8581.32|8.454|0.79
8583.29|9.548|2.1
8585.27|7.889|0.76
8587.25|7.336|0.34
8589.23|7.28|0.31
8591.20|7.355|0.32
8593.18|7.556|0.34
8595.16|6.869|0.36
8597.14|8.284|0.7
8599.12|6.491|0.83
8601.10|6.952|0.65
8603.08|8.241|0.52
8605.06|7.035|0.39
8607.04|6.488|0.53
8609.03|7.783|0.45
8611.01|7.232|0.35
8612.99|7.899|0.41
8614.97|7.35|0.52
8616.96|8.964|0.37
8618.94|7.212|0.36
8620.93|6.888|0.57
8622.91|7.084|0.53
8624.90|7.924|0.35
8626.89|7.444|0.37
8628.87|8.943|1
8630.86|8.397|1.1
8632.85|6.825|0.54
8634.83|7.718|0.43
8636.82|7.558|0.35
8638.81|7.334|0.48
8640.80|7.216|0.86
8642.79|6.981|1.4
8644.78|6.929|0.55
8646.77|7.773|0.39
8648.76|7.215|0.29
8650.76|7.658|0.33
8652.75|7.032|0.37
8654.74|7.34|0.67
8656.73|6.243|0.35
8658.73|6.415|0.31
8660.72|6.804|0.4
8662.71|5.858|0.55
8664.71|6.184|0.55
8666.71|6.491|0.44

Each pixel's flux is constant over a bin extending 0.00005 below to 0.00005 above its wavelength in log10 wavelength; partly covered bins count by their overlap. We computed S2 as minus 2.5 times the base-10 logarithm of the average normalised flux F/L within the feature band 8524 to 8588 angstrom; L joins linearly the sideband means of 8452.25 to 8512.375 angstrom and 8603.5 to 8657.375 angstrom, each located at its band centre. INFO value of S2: 0.04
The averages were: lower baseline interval 7.07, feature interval 7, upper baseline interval 7.44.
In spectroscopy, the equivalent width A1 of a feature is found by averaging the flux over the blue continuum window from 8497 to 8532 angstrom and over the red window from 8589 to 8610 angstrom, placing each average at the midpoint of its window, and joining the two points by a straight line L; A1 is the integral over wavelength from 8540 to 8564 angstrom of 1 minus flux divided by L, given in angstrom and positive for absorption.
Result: 2.3 angstrom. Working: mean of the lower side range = 7.14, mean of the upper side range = 7.3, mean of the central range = 6.51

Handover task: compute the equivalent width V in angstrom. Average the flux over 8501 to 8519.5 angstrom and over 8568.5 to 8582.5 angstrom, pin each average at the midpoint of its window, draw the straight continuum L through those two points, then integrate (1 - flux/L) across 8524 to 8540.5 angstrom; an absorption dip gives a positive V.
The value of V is 2.0 angstrom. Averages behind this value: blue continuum 7.35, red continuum 7.65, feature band 6.55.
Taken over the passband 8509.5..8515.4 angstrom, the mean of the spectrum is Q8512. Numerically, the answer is 7.16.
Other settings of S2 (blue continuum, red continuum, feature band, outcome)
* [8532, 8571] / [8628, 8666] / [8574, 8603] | -0.13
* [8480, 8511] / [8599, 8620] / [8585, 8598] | -0.01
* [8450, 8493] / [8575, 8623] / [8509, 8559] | 0.10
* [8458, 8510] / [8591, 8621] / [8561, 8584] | -0.03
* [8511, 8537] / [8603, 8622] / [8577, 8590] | -0.11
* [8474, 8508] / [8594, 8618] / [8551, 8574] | 0.02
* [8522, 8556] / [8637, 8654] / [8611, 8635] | -0.09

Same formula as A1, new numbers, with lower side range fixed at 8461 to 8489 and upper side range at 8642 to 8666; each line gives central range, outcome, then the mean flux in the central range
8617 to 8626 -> -0.7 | 7.45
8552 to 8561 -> -0.5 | 7.4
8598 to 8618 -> -1.5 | 7.45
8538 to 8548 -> 1.8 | 5.81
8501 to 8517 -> -0.5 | 7.34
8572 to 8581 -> -0.8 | 7.57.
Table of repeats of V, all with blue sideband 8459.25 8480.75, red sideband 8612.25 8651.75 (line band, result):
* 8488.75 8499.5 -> 0.6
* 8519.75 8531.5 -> 0.6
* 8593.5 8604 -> 0.2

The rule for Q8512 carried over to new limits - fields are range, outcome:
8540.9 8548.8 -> 5.87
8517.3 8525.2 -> 7.01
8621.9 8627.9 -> 7.49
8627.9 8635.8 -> 7.97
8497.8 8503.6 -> 7.06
